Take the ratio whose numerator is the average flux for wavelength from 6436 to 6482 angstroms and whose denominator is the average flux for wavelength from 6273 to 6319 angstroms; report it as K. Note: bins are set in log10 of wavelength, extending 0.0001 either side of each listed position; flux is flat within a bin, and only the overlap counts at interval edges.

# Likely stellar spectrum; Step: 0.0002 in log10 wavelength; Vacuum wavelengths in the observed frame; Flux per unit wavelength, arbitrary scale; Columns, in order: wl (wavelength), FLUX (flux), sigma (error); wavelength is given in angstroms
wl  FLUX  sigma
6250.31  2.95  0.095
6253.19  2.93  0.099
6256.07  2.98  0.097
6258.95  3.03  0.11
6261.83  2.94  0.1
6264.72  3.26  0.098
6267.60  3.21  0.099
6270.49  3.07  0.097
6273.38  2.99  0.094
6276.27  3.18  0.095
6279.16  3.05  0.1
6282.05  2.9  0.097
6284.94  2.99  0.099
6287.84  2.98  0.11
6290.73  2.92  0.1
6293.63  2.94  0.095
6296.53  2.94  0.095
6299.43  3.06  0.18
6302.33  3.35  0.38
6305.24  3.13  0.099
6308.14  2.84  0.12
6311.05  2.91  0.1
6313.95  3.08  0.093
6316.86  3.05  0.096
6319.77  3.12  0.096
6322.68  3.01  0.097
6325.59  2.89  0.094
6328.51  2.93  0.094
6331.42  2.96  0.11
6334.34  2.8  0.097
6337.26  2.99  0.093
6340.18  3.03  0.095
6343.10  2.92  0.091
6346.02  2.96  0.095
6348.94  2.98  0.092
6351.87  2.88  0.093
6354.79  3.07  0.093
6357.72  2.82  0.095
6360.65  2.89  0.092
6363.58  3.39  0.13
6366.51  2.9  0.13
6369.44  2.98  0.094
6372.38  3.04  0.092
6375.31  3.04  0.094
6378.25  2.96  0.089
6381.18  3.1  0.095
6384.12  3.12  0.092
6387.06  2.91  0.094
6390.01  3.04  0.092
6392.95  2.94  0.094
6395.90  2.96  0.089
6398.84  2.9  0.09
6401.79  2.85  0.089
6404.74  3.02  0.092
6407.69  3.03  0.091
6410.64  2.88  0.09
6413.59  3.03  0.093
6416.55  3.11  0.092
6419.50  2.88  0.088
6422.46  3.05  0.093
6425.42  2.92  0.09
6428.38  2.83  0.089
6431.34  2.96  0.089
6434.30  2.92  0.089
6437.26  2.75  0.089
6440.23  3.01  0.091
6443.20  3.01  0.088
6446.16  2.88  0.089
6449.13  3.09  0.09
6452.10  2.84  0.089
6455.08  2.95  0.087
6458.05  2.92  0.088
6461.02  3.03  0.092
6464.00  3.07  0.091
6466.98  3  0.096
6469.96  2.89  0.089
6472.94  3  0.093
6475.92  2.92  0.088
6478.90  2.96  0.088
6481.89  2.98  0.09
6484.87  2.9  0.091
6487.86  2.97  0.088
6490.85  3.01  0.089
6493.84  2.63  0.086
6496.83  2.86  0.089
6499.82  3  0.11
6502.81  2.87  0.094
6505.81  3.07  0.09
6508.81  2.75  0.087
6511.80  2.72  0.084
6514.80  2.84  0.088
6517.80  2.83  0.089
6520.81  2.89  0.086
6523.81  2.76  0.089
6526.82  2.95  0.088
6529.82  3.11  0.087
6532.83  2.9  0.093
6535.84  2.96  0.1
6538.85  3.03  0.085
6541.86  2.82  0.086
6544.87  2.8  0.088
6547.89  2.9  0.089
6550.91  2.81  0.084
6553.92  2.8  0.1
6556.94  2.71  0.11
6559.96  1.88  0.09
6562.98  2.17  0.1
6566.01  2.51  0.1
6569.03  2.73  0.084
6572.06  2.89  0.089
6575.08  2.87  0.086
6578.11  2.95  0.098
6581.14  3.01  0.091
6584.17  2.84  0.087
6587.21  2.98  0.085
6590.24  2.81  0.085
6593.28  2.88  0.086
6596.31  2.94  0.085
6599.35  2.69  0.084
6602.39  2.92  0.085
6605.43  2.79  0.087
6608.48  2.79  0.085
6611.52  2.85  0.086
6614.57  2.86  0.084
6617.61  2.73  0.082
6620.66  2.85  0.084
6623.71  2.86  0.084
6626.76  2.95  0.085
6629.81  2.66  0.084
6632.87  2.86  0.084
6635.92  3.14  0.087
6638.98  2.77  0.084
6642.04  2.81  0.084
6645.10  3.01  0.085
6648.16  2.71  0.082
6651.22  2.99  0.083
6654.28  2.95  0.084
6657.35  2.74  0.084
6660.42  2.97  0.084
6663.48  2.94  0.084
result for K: 0.98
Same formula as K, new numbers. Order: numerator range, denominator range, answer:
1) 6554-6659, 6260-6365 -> 0.93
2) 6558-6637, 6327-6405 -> 0.94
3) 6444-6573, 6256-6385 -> 0.95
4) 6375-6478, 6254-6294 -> 0.98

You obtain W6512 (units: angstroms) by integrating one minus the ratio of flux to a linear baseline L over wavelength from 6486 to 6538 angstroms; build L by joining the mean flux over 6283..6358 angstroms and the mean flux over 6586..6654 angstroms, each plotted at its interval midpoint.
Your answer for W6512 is 0.22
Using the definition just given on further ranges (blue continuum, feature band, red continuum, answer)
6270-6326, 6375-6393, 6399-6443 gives -0.3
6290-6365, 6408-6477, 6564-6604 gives -0.7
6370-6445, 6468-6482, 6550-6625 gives -0.3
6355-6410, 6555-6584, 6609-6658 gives 2.5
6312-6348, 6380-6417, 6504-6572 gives -1.0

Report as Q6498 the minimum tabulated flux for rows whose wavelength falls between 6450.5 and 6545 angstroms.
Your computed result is 2.63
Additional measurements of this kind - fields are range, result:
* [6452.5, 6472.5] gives 2.89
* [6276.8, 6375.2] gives 2.8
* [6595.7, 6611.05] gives 2.69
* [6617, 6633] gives 2.66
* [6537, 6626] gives 1.88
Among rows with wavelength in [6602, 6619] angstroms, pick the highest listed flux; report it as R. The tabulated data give 2.92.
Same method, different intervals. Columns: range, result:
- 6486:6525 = 3.07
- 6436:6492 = 3.09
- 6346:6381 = 3.39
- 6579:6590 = 3.01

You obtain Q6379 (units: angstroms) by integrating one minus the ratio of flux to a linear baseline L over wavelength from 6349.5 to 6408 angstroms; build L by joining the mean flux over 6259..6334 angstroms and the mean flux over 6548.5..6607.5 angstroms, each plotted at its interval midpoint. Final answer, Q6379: -0.9 angstroms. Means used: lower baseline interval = 3.02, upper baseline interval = 2.75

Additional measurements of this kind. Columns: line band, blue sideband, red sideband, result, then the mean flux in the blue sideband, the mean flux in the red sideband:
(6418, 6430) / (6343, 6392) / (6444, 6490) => 0.2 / 3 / 2.96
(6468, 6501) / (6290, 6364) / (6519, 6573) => -1.2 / 2.99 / 2.75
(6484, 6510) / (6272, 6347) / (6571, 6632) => 0.1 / 3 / 2.86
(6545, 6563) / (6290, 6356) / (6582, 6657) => 1.8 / 2.99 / 2.86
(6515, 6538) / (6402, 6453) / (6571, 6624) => -0.1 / 2.95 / 2.86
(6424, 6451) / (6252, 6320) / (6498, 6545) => 0.2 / 3.03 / 2.9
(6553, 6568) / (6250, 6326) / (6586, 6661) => 2.5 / 3.03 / 2.86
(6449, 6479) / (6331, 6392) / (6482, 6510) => -0.4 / 2.99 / 2.9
